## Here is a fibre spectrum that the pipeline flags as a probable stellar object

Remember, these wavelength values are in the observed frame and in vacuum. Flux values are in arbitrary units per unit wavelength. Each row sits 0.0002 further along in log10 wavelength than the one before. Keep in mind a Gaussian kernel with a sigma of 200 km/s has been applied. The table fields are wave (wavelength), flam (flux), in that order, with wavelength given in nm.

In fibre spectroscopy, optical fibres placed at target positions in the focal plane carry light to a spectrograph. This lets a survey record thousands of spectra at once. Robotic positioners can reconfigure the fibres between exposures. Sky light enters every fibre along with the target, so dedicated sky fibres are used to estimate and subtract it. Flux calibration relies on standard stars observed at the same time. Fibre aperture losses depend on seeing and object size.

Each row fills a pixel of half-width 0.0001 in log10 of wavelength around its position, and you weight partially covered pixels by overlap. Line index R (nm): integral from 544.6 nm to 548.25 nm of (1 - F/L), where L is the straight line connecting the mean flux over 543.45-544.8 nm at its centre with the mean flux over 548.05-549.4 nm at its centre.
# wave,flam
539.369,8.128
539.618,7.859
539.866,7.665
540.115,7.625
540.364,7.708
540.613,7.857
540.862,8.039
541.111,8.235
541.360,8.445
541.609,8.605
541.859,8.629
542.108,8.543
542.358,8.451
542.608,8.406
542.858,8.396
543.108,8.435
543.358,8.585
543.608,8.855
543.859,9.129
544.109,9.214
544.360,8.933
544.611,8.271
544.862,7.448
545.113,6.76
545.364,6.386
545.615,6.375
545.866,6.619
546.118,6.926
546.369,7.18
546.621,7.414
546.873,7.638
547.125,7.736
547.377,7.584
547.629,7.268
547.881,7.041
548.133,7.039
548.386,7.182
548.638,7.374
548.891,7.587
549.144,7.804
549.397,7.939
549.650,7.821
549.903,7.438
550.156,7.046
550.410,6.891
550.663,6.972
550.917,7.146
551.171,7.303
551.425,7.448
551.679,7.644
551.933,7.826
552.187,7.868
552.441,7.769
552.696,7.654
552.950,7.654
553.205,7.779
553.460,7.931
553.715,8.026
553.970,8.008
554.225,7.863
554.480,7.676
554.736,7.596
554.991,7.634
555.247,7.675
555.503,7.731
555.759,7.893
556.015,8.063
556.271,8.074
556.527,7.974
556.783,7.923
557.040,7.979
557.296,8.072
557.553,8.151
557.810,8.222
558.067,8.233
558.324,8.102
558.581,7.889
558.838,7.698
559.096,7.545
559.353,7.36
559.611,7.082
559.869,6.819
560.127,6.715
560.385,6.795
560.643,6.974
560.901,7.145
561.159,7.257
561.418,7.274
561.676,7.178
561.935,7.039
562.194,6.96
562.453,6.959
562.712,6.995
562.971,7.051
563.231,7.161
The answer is 0.44 nm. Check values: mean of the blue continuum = 8.8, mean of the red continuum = 7.46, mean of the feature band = 7.15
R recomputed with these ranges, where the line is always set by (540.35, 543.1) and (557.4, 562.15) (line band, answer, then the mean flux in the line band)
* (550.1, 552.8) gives 0.141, 7.42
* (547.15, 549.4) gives 0.165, 7.41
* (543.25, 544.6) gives -0.110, 8.89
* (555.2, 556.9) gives -0.071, 7.92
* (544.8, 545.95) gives 0.207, 6.68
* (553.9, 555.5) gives -0.013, 7.73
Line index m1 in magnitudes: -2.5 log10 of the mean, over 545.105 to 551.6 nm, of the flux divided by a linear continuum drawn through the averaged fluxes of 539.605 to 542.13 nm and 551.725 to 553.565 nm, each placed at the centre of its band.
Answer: 0.09 mag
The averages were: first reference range 8.11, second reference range 7.78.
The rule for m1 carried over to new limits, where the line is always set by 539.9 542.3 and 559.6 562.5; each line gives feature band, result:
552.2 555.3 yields -0.05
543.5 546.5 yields 0.04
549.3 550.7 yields 0.04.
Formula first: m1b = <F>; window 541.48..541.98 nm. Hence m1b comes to 8.61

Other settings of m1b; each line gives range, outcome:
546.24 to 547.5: 7.51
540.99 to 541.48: 8.34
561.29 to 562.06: 7.17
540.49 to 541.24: 8.05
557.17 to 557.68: 8.11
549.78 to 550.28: 7.25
